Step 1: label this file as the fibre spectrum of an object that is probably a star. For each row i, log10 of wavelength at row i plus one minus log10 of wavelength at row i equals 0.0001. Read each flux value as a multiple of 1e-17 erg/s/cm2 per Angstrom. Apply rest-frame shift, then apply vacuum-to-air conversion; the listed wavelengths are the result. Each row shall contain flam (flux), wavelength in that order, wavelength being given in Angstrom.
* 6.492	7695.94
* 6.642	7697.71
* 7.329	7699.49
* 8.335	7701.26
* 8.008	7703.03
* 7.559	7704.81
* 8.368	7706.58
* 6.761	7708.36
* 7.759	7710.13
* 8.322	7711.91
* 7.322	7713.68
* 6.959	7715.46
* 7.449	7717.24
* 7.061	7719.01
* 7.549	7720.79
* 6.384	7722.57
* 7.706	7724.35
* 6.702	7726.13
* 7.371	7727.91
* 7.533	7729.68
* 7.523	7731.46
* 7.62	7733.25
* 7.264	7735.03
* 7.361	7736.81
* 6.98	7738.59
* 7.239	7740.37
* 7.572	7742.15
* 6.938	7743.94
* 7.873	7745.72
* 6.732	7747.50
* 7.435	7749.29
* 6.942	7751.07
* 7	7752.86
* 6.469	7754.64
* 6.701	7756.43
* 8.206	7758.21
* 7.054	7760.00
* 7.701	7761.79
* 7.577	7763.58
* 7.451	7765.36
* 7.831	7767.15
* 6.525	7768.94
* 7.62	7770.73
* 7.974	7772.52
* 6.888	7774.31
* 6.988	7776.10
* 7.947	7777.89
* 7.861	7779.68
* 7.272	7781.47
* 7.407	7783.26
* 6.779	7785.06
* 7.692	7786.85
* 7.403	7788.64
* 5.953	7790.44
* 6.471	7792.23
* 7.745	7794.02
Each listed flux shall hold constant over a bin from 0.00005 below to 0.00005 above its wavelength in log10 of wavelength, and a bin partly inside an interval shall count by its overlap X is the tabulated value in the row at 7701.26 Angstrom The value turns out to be 8.335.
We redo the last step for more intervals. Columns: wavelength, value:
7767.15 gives 7.831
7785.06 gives 6.779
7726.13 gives 6.702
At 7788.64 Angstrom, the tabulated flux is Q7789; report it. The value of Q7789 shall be 7.403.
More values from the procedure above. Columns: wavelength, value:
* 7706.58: 8.368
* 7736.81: 7.361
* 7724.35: 7.706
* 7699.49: 7.329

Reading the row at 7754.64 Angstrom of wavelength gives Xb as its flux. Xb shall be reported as 6.469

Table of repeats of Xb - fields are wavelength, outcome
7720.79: 7.549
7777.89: 7.947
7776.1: 6.988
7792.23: 6.471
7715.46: 6.959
